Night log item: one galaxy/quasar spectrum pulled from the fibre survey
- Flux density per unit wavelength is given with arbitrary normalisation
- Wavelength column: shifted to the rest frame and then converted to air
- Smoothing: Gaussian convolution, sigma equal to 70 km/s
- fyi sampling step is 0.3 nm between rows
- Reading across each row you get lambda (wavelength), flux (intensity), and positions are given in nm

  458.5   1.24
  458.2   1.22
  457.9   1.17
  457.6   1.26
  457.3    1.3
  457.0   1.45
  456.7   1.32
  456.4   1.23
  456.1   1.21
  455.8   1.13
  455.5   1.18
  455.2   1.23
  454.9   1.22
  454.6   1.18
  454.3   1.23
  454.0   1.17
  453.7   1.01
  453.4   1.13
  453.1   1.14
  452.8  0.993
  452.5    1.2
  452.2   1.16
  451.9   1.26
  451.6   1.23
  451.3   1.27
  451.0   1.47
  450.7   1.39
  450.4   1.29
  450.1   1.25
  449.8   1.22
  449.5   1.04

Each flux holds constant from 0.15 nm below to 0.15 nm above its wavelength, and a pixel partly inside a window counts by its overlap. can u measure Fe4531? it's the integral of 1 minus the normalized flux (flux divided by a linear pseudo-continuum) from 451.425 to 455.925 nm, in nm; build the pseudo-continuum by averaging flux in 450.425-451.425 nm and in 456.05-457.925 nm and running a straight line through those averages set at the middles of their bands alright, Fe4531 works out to 0.56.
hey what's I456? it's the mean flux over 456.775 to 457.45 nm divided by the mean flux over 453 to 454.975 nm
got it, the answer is 1.19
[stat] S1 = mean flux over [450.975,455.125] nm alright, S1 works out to 1.18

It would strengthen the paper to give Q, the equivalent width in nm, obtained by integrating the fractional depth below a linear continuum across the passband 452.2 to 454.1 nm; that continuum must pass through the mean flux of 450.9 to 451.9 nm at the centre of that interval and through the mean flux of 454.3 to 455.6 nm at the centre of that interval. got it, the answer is 0.22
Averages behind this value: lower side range 1.31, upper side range 1.21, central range 1.11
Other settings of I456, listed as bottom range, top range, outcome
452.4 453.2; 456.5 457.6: 1.21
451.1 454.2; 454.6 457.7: 1.07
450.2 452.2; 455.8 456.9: 0.95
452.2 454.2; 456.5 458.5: 1.15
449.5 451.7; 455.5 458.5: 0.97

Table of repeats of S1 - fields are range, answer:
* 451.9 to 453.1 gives 1.14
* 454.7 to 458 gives 1.25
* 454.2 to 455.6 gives 1.21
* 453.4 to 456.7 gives 1.18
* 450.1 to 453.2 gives 1.24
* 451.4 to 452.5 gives 1.22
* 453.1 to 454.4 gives 1.13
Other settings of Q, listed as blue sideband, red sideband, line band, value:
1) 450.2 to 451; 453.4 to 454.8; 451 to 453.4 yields 0.13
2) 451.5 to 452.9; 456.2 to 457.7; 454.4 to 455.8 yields 0.07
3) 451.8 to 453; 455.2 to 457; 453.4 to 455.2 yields 0.04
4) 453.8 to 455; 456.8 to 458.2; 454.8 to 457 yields 0.01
